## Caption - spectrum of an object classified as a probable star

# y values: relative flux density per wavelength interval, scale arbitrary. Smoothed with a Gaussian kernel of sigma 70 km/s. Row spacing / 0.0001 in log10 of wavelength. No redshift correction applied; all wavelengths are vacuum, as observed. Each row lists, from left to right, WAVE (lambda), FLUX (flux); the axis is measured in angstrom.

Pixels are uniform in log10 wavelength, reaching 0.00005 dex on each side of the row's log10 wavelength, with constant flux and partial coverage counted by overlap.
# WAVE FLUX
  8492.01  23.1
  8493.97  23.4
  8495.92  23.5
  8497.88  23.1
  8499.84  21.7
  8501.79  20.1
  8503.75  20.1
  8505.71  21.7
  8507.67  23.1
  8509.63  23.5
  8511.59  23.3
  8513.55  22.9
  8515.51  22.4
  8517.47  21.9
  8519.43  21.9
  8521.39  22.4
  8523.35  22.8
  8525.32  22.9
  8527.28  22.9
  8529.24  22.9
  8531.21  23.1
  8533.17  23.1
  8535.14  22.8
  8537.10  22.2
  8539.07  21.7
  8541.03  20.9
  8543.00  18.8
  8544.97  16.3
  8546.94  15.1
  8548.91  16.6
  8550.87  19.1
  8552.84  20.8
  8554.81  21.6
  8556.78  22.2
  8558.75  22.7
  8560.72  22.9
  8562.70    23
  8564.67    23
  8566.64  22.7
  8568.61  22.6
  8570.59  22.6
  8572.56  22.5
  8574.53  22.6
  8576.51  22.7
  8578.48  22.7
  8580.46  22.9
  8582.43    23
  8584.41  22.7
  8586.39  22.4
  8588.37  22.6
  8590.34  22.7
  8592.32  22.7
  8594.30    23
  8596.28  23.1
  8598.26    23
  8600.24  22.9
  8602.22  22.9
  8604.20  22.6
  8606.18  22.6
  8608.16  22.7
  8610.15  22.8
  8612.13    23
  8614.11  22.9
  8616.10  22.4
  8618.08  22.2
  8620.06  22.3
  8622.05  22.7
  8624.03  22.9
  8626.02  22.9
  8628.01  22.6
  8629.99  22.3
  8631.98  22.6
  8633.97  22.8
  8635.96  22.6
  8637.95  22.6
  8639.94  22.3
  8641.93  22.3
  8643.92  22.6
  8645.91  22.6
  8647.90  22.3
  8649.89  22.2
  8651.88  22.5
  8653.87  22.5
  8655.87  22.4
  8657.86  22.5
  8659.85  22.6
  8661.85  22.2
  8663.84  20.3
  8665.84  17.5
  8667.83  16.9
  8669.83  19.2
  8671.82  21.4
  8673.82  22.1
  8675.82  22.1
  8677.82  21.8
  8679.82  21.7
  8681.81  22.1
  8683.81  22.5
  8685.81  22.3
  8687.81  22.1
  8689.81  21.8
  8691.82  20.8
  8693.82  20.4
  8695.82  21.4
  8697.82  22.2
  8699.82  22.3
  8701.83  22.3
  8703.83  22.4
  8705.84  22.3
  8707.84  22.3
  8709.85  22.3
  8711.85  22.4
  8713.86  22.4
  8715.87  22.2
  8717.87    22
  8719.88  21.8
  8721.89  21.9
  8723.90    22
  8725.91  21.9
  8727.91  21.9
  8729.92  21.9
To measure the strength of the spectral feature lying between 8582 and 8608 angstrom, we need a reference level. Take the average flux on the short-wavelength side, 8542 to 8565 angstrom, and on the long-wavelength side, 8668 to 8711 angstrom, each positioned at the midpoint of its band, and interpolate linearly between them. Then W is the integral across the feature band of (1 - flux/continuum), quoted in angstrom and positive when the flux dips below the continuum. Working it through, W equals -2.8 angstrom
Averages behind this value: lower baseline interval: 20.1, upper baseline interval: 21.7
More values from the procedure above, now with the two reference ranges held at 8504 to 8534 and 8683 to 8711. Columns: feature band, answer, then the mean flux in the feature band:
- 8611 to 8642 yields -0.51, 22.6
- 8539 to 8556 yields 2.76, 18.9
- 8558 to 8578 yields -0.24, 22.7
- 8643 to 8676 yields 1.07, 21.4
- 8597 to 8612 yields -0.33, 22.8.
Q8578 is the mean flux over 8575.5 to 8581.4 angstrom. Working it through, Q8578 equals 22.7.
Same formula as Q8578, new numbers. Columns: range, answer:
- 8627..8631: 22.5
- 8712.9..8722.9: 22.1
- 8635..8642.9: 22.4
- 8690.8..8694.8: 20.6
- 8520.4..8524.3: 22.6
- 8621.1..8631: 22.7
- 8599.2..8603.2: 22.9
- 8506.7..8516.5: 23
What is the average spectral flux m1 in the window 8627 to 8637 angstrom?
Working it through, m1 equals 22.6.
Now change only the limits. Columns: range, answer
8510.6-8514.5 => 23.1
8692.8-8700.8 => 21.6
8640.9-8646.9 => 22.5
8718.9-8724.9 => 21.9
